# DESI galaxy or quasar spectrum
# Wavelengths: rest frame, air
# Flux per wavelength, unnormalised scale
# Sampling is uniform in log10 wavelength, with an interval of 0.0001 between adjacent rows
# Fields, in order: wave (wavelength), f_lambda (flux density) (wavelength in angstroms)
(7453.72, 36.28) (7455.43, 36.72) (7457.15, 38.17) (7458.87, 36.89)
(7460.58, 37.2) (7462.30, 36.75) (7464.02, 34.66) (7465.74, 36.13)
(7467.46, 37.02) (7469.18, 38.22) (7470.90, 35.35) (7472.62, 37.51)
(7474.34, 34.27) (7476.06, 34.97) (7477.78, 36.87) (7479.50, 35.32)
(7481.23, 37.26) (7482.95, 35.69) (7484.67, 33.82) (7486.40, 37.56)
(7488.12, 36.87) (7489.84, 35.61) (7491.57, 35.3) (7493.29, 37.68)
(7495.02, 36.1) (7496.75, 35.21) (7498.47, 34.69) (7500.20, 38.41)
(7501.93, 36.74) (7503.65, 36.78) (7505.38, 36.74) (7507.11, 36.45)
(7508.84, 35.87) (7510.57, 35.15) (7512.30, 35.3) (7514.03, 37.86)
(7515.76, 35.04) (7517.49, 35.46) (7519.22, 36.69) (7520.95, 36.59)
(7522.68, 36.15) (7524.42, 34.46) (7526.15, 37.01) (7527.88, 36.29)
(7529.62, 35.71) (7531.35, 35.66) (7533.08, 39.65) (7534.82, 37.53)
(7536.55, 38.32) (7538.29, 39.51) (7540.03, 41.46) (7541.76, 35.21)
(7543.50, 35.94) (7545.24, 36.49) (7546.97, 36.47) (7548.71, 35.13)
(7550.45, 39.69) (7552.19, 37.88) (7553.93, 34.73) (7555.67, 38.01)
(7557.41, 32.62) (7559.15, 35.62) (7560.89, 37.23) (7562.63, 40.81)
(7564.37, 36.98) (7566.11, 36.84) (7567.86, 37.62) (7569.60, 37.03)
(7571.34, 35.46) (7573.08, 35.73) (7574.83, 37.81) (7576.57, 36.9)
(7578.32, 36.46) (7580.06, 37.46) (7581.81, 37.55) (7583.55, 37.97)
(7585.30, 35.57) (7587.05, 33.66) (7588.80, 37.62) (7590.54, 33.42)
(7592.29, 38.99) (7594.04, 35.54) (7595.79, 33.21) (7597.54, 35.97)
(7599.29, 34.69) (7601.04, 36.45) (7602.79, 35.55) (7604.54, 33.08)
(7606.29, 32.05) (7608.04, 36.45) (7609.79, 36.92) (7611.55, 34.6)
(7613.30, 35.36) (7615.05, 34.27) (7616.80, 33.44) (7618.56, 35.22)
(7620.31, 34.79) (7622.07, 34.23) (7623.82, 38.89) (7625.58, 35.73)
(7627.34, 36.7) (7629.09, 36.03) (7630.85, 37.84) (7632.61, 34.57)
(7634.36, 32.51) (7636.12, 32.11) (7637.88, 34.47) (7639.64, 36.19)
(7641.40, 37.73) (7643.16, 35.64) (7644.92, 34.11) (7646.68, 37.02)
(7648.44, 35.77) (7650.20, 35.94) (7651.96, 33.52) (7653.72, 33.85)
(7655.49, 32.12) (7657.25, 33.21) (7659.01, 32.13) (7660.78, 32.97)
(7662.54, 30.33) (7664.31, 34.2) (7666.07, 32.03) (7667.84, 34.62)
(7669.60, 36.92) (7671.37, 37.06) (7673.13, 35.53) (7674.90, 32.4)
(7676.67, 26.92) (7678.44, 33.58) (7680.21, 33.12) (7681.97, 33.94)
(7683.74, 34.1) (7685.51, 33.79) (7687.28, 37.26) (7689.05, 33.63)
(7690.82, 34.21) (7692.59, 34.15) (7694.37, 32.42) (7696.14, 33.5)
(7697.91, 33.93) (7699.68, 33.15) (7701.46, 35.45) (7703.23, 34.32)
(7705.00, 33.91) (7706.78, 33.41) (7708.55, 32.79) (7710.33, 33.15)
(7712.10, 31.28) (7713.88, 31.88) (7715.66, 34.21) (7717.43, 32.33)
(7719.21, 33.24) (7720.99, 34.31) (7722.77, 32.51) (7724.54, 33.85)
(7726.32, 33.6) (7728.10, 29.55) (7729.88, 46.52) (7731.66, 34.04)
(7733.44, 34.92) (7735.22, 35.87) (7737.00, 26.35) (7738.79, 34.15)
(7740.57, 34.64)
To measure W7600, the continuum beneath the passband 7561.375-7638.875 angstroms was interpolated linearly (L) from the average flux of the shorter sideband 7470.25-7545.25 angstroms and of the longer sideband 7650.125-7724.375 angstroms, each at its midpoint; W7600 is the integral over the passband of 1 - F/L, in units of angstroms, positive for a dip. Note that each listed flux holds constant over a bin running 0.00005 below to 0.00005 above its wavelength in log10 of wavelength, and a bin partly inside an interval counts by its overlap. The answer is -1.9 angstroms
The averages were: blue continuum 36.4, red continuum 33.5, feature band 35.8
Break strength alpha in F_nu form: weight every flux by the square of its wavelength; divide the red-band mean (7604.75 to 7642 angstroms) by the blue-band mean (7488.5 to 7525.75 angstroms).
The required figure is 1.00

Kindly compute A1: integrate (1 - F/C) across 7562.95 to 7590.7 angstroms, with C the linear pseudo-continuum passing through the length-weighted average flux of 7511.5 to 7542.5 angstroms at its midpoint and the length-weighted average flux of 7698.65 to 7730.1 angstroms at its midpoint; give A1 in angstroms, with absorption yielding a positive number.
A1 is -0.5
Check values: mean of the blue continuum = 36.9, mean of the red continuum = 33.6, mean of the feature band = 36.7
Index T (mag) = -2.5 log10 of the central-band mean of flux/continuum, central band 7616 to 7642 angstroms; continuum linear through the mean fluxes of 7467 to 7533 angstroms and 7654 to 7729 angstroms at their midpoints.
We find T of -0.033 mag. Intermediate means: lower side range 36.2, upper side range 33.4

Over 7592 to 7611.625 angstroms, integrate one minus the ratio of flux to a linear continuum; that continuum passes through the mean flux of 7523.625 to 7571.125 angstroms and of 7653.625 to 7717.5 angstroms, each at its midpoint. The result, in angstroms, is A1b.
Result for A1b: 0.2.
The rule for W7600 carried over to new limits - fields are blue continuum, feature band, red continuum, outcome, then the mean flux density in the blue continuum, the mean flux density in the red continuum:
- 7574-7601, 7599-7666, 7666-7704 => 0.8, 36.2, 33.9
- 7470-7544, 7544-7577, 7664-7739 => -1.0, 36.4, 33.8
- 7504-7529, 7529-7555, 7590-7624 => -1.1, 36.1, 35.1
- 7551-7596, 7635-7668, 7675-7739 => 0.7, 36.6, 33.6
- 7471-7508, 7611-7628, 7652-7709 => -0.4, 36.2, 33.6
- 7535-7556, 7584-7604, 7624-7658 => 0.4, 37.4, 35.1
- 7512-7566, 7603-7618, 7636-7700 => 0.3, 36.8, 34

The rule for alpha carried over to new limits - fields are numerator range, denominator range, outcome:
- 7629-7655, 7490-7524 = 1.00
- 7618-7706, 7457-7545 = 0.98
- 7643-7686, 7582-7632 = 0.96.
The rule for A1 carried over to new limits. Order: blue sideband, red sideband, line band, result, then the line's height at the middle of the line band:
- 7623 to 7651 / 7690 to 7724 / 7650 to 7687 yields 1.3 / 34.7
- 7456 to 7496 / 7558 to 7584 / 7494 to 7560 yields 0.3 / 36.7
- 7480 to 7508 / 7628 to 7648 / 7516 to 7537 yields -0.3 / 36.1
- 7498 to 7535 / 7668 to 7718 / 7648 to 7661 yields 0.2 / 34.3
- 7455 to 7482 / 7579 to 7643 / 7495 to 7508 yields -0.1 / 36.2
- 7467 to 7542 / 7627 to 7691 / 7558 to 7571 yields -0.6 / 35.6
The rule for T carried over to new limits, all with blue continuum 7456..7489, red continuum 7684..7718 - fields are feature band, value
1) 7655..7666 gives 0.05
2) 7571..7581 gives -0.05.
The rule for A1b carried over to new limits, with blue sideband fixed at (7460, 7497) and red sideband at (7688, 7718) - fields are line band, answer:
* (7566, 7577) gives -0.5 angstroms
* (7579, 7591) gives -0.5 angstroms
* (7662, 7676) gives -0.1 angstroms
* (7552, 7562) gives -0.2 angstroms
